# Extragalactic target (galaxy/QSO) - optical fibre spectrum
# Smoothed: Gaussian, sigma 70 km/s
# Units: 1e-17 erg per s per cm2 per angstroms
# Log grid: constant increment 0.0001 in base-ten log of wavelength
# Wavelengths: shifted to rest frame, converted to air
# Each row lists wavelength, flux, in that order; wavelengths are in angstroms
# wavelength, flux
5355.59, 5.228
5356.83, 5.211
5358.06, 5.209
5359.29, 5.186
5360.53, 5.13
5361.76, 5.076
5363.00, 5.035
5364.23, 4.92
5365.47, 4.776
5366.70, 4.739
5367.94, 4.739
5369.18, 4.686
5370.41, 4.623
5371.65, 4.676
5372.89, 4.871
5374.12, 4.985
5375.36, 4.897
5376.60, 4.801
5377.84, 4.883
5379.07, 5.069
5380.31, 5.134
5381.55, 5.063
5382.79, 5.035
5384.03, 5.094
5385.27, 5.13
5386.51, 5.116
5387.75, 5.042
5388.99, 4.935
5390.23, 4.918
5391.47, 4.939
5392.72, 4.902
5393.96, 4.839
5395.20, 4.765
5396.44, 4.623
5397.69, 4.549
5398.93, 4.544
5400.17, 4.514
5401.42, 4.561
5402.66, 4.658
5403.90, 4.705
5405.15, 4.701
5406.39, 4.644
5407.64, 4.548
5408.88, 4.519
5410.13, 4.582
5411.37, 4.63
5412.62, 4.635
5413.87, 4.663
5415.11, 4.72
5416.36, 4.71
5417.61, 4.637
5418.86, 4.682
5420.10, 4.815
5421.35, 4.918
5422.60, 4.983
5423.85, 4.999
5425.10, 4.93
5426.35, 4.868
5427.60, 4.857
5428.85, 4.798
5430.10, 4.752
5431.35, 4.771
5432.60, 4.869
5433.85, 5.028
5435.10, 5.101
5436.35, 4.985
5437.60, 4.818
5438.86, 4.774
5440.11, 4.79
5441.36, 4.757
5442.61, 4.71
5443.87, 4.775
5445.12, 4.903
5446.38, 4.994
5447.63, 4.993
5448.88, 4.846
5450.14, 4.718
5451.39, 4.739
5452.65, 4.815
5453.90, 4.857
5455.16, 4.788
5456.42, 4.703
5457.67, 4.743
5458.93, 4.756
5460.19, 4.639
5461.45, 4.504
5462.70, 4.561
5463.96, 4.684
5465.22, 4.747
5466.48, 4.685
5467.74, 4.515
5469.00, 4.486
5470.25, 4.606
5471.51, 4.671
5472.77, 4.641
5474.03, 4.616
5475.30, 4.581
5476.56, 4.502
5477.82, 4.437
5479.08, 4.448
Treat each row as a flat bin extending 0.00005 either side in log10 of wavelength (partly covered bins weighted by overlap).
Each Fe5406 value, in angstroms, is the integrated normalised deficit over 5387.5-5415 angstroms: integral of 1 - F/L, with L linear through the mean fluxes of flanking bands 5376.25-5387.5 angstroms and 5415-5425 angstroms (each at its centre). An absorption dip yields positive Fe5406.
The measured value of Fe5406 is 1.3 angstroms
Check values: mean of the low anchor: 5.04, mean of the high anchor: 4.82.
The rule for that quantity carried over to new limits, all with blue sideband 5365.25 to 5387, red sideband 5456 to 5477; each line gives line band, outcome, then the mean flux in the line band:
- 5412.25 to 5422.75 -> 0.1 angstroms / 4.74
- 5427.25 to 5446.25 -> -0.5 angstroms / 4.85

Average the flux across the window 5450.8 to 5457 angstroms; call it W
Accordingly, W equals 4.78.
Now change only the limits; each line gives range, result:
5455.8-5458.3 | 4.73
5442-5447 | 4.84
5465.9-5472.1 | 4.6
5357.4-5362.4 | 5.15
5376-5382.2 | 4.99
